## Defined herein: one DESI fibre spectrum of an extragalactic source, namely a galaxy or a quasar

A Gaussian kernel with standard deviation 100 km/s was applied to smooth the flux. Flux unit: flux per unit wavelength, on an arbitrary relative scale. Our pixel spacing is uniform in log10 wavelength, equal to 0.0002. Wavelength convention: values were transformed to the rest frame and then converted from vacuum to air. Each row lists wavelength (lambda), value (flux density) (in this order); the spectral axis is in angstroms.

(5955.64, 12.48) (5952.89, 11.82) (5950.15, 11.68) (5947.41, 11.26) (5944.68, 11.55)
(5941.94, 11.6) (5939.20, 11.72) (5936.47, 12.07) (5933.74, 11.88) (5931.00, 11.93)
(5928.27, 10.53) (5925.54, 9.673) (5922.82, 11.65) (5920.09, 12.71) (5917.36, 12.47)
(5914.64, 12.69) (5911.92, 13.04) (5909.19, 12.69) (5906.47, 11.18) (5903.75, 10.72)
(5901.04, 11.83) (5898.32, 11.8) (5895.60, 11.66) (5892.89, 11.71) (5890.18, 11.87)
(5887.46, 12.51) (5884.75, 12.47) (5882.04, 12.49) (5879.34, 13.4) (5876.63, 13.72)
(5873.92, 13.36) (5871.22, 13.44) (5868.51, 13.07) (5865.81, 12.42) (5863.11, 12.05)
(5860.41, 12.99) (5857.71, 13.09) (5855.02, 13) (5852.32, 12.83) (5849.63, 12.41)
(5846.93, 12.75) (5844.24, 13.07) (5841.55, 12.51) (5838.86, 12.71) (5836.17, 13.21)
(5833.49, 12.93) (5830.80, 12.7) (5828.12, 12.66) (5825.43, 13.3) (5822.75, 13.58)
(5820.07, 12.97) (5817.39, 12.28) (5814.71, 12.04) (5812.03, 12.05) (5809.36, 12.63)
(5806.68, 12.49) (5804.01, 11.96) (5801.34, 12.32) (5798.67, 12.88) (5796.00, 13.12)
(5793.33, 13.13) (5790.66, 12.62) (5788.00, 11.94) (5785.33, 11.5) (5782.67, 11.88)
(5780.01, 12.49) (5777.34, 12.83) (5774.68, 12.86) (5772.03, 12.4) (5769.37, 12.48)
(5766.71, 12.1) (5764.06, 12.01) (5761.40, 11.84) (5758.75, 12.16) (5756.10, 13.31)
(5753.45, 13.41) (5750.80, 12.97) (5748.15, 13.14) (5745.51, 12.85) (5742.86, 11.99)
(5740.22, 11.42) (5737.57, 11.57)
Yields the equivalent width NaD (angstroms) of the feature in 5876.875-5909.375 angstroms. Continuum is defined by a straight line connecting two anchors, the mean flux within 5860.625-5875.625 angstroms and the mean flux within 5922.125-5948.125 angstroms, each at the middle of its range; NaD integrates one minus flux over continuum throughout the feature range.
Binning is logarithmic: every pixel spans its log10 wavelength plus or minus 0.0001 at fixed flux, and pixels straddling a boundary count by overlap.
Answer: 0.7 angstroms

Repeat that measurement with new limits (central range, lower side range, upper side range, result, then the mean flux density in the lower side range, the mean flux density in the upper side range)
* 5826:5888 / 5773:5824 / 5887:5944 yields -3.7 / 12.5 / 11.8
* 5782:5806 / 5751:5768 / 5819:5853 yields 0.6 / 12.5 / 12.9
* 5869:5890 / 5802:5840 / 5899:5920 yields -1.2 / 12.7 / 12.1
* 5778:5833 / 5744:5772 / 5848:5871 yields 0.6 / 12.6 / 12.8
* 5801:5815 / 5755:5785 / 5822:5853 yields 0.4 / 12.4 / 12.9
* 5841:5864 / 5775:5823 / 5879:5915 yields -0.9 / 12.5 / 12.1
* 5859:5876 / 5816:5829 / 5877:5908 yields -0.8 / 13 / 12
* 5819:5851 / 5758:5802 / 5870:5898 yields -1.0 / 12.4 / 12.6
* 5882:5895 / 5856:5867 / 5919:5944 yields 0.1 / 12.7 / 11.5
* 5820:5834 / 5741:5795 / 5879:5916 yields -0.8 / 12.5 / 12.1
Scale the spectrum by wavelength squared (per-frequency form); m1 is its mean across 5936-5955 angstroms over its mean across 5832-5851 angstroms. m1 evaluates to 0.9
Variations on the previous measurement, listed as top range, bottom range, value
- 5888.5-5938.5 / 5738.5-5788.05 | 1.00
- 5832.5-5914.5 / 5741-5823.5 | 1.04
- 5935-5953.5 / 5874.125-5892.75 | 0.94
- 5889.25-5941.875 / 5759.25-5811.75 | 0.99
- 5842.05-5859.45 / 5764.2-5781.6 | 1.06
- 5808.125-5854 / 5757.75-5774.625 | 1.07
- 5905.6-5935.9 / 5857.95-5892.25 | 0.94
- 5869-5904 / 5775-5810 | 1.03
